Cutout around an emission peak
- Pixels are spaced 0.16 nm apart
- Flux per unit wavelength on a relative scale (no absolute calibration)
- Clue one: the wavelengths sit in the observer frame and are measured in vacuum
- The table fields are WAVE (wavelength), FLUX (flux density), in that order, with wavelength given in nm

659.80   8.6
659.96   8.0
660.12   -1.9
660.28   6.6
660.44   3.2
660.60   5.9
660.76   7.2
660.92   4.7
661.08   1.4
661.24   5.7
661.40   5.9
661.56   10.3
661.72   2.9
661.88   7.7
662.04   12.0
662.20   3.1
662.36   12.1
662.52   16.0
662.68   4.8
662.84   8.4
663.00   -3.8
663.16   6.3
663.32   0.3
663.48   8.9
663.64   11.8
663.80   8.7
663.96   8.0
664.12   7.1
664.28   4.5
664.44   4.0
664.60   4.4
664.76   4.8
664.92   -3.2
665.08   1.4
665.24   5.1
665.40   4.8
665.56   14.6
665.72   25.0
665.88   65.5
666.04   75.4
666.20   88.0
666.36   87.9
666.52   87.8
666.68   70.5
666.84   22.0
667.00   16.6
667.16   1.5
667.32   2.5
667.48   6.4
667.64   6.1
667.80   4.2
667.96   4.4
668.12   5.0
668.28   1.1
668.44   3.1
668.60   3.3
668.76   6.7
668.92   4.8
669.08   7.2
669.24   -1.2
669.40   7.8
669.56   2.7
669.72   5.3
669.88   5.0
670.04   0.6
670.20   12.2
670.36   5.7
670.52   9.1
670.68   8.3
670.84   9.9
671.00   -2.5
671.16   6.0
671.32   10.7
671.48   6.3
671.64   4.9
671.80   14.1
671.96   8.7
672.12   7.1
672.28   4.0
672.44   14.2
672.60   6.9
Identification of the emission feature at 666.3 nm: [O II]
